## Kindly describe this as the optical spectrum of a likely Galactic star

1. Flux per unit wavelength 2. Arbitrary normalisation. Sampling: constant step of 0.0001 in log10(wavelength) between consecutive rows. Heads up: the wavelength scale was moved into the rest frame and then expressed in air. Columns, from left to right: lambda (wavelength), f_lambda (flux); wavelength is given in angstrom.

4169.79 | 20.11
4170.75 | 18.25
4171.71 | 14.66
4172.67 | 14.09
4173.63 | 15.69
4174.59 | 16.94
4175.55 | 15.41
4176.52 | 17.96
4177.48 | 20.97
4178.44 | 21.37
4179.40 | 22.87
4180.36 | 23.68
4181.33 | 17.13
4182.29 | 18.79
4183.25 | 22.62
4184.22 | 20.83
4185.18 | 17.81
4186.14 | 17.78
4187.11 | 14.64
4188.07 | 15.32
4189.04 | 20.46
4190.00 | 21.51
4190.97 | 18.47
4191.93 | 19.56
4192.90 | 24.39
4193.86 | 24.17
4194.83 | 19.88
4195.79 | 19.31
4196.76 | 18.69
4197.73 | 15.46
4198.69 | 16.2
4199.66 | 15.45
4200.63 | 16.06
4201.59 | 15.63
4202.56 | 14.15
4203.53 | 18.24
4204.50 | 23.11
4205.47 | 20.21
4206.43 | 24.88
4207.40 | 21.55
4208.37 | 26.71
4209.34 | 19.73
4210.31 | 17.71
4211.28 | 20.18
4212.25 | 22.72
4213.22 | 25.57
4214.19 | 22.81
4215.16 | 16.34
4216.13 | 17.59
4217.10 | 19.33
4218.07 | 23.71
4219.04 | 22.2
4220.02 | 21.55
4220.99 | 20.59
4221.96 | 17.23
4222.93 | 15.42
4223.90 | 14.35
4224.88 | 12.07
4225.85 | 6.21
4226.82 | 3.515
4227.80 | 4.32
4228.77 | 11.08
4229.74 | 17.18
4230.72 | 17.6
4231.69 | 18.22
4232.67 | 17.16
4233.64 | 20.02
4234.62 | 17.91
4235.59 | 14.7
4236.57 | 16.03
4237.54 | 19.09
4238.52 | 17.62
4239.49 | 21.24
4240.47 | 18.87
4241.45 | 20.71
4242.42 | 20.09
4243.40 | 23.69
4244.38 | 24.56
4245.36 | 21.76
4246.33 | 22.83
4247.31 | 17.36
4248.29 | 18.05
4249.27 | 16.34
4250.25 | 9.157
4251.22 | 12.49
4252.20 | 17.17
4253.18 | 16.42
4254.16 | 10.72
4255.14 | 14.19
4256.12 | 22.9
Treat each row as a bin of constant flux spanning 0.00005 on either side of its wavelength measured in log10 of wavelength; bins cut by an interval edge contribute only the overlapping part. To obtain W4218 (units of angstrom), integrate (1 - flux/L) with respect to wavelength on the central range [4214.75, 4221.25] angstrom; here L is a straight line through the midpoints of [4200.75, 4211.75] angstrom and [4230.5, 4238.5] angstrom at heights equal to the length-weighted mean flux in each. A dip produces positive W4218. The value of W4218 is -0.4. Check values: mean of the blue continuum 20.1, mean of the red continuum 17.6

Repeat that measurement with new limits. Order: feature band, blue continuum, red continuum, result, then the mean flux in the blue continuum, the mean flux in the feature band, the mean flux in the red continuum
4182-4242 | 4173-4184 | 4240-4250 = 4.5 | 19.4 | 18.3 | 20.1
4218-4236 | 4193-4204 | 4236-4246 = 3.8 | 17.8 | 15.3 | 20.4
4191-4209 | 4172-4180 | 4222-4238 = -3.6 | 18.2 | 19.6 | 14.1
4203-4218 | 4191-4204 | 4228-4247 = -2.2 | 18.3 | 21.2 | 18.7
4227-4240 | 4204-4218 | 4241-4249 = 3.1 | 21.4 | 16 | 21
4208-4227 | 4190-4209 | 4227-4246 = 0.3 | 19.6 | 18.5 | 17.8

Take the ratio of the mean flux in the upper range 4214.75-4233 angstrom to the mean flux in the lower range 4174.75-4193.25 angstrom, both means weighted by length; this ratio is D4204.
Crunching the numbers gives 0.80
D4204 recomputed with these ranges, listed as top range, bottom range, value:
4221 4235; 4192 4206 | 0.75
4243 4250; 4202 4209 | 0.95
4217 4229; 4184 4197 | 0.75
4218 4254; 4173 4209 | 0.87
